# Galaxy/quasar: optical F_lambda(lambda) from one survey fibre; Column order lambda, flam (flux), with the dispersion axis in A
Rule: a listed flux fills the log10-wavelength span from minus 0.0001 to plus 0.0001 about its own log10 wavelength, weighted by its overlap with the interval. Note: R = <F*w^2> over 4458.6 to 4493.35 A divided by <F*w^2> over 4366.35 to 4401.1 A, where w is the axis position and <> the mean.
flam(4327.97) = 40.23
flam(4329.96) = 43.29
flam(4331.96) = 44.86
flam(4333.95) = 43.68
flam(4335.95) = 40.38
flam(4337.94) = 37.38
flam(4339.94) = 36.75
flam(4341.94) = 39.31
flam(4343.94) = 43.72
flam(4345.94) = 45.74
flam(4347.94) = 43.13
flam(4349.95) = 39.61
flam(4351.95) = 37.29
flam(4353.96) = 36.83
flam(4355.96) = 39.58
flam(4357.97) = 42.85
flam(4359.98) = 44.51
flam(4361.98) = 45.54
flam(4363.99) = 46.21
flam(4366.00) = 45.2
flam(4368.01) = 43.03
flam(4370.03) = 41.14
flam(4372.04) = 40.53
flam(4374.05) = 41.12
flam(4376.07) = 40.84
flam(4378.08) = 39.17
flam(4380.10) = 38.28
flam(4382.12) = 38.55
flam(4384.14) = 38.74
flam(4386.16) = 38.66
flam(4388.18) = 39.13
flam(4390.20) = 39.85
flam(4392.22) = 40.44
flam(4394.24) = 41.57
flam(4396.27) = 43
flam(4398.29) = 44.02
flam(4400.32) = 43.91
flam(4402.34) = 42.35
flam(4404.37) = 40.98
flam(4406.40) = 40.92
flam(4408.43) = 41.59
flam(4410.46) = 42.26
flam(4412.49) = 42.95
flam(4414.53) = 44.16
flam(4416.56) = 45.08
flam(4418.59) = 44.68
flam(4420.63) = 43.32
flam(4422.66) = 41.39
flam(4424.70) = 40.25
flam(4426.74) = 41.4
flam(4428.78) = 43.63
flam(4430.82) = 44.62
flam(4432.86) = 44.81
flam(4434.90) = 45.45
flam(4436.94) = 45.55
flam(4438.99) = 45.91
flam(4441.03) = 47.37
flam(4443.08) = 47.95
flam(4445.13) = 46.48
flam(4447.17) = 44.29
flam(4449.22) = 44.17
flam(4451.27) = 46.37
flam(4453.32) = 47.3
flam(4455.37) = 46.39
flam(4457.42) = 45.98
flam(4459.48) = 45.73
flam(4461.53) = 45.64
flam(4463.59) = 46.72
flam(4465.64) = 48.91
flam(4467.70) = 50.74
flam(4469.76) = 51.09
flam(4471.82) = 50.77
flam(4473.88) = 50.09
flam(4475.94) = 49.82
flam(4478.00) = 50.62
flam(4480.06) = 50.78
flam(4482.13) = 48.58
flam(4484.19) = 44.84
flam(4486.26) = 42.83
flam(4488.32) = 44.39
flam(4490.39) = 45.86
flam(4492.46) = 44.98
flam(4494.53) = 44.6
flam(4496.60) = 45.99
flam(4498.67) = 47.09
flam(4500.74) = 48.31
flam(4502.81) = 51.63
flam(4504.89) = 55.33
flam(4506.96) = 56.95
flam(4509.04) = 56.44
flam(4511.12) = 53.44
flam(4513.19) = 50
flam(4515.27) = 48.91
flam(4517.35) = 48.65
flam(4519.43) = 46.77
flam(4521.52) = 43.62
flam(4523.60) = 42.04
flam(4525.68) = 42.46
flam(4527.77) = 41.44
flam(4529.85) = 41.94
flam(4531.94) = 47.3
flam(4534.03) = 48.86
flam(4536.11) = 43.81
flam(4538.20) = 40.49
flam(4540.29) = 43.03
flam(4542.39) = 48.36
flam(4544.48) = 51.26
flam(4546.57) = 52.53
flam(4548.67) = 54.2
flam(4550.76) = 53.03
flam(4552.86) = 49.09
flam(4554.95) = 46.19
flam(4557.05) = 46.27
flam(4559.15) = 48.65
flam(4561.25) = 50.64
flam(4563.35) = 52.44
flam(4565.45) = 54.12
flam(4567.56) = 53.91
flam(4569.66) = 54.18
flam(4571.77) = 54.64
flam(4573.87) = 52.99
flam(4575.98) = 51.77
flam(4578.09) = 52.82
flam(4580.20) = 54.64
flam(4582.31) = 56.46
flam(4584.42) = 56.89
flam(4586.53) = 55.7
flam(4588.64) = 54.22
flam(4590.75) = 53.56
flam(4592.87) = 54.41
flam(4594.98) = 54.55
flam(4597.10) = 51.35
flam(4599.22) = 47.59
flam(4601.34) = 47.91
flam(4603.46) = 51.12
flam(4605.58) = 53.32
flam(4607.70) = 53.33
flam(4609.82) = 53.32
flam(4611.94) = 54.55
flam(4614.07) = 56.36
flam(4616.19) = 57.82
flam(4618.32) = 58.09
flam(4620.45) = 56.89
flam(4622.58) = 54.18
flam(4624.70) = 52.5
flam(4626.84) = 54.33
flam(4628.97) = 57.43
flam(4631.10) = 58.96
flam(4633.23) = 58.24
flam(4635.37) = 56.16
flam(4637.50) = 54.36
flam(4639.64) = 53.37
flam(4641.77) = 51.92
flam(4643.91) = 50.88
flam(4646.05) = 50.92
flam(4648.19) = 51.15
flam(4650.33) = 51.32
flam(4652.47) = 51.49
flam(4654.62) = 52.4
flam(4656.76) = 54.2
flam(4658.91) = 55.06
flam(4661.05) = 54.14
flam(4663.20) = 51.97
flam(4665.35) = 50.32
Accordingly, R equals 1.22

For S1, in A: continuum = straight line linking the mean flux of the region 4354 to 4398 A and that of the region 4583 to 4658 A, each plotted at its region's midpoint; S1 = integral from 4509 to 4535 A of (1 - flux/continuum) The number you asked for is 1.10 A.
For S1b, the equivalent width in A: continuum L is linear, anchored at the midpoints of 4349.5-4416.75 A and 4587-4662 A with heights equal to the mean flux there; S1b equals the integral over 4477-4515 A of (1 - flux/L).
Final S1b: -1.5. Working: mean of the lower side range 41.4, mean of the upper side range 53.8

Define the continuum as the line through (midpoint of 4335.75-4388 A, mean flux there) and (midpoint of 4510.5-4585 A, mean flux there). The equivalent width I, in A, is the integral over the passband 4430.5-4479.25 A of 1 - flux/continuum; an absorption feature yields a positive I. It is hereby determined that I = -2.3 A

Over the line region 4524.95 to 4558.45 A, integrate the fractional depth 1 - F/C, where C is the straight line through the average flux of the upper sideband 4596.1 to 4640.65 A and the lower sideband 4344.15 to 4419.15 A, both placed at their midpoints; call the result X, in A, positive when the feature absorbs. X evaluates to 2.2 A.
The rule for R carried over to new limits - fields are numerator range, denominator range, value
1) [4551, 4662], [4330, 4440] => 1.40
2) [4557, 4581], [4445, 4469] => 1.18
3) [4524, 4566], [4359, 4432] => 1.21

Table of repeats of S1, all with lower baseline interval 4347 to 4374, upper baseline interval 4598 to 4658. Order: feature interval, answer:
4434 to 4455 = -0.2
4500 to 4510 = -1.2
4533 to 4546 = 0.9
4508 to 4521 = -0.5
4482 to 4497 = 0.8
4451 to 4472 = -0.6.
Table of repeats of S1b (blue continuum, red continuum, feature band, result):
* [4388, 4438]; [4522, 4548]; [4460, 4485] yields -2.8 A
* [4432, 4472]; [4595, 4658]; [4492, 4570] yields 2.0 A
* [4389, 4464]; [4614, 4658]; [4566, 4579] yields -0.6 A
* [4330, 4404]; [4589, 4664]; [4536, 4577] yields 0.1 A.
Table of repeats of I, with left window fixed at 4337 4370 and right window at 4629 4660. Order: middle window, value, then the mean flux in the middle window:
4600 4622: -0.8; 54.2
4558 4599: -2.0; 53.4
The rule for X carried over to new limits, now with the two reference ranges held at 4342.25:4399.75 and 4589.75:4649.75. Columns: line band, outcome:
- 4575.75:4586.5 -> -0.60 A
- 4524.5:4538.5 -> 1.56 A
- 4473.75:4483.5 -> -0.63 A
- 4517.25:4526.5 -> 0.86 A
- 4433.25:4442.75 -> -0.30 A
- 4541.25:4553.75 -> -0.29 A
